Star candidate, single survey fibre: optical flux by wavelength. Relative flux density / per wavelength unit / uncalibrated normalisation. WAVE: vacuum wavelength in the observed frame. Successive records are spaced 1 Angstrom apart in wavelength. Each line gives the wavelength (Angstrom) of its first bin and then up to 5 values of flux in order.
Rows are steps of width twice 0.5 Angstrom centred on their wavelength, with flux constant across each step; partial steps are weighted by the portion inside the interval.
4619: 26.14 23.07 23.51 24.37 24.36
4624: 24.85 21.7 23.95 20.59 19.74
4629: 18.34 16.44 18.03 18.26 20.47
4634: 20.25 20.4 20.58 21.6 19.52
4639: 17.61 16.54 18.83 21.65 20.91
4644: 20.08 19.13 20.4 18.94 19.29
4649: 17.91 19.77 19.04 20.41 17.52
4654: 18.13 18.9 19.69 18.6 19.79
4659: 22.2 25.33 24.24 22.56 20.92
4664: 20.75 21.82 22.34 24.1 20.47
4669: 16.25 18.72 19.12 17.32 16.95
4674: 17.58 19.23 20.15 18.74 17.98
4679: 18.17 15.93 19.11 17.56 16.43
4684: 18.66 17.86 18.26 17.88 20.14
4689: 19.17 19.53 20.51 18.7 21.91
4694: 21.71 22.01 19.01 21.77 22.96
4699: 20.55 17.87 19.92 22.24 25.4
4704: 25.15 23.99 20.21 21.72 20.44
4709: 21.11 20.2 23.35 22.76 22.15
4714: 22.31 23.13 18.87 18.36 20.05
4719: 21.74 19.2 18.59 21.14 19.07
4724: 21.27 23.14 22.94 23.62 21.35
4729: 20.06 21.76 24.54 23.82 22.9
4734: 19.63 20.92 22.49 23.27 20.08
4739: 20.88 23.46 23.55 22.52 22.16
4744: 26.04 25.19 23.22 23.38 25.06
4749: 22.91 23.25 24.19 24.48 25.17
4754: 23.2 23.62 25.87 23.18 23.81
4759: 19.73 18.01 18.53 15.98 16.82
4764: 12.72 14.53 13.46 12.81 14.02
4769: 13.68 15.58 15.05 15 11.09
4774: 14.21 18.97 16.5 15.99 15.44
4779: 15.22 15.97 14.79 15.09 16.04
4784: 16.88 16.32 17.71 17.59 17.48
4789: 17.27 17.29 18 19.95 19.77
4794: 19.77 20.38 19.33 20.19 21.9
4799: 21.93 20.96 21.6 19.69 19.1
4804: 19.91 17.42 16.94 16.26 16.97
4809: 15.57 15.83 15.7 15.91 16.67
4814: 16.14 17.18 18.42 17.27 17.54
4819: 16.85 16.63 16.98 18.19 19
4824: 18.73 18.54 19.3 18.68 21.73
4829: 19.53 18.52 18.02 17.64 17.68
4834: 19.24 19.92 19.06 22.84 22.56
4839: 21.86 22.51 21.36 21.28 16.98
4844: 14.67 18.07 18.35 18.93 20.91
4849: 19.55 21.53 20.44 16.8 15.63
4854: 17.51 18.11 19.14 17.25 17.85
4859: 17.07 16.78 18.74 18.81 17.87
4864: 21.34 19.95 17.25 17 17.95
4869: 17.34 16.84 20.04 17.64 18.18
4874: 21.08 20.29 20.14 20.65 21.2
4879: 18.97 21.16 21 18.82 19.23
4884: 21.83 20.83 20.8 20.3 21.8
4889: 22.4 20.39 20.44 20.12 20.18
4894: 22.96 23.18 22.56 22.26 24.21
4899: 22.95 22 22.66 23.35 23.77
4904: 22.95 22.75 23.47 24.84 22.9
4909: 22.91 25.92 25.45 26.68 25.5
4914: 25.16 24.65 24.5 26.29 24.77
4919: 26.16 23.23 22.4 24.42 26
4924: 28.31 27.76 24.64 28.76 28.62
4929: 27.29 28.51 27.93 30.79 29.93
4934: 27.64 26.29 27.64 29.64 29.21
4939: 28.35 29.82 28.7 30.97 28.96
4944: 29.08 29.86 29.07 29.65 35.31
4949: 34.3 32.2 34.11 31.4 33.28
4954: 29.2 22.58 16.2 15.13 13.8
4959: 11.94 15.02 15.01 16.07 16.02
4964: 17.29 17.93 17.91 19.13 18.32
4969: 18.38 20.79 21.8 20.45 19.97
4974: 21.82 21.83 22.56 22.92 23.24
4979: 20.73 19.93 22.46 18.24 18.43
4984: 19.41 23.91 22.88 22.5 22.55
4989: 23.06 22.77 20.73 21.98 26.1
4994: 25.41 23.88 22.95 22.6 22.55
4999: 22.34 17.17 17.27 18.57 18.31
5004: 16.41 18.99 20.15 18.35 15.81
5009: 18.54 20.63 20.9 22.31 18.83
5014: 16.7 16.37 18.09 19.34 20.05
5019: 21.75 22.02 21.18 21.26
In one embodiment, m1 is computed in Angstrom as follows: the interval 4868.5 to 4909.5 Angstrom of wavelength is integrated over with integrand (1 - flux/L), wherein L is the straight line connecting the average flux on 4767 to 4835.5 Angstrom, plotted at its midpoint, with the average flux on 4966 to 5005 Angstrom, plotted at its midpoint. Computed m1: -4.3 Angstrom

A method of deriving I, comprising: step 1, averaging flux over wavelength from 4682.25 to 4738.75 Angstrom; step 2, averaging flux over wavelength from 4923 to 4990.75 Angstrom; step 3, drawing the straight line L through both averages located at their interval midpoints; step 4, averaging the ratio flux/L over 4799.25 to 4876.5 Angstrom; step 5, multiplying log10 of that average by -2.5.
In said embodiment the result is 0.22 mag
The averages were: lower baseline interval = 21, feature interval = 18.6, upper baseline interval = 24.2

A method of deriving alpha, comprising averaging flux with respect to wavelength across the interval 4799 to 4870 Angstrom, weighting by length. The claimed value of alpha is 18.5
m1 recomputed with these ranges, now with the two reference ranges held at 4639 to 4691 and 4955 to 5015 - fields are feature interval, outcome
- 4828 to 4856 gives 0.5 Angstrom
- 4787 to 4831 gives 2.7 Angstrom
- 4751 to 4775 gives 1.9 Angstrom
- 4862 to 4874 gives 0.7 Angstrom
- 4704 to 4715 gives -1.4 Angstrom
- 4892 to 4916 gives -4.7 Angstrom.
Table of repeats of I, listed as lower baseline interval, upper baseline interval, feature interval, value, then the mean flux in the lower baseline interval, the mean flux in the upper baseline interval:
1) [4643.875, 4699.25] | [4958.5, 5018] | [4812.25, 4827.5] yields 0.12 mag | 19.7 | 19.9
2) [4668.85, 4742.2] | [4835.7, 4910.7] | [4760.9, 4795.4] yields 0.26 mag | 20.6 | 20.3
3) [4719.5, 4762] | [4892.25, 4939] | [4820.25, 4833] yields 0.26 mag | 22.3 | 25.3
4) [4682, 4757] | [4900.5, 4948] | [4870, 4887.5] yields 0.26 mag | 21.7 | 26.6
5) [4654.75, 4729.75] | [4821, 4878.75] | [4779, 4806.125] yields 0.06 mag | 20.4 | 19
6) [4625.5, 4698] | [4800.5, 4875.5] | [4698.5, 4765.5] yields -0.13 mag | 19.6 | 18.5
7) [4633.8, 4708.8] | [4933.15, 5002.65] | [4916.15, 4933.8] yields -0.18 mag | 20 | 23.2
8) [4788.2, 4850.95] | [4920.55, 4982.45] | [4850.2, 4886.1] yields 0.11 mag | 18.8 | 24.5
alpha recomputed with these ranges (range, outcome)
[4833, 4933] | 21.6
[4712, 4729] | 21.1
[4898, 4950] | 26.7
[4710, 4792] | 19.8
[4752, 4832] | 17.9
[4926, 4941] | 28.5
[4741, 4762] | 23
